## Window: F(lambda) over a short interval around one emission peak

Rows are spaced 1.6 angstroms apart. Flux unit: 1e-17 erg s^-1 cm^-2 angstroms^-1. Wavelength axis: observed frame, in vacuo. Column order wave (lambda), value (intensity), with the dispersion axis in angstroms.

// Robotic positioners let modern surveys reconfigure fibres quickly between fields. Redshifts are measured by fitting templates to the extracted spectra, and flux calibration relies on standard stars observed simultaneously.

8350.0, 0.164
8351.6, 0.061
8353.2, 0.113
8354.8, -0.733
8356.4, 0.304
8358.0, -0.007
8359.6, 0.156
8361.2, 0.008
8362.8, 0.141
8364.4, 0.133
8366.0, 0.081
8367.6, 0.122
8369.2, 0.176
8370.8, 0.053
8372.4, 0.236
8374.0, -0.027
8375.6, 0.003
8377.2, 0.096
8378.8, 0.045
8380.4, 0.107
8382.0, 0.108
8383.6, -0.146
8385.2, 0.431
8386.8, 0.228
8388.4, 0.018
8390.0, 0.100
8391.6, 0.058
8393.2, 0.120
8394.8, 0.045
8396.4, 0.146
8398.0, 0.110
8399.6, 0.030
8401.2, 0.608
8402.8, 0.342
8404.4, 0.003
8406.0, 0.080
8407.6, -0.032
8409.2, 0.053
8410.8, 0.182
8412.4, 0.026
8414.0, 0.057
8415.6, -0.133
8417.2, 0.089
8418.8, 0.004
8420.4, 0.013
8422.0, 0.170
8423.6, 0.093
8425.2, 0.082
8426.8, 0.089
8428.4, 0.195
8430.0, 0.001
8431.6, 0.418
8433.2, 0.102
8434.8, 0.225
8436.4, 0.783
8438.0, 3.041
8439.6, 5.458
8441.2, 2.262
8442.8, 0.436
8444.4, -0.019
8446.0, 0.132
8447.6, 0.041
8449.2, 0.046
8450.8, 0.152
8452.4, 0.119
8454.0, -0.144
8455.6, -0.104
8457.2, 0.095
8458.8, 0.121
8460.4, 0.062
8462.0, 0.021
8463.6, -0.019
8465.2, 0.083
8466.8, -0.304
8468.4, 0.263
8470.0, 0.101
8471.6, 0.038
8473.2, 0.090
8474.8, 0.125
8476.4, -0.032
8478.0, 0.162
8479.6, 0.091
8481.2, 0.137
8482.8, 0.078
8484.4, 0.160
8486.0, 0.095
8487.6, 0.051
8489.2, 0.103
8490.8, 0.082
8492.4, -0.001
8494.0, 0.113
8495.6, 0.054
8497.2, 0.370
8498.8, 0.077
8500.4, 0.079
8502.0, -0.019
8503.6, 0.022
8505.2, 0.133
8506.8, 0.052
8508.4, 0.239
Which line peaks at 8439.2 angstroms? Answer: H-beta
